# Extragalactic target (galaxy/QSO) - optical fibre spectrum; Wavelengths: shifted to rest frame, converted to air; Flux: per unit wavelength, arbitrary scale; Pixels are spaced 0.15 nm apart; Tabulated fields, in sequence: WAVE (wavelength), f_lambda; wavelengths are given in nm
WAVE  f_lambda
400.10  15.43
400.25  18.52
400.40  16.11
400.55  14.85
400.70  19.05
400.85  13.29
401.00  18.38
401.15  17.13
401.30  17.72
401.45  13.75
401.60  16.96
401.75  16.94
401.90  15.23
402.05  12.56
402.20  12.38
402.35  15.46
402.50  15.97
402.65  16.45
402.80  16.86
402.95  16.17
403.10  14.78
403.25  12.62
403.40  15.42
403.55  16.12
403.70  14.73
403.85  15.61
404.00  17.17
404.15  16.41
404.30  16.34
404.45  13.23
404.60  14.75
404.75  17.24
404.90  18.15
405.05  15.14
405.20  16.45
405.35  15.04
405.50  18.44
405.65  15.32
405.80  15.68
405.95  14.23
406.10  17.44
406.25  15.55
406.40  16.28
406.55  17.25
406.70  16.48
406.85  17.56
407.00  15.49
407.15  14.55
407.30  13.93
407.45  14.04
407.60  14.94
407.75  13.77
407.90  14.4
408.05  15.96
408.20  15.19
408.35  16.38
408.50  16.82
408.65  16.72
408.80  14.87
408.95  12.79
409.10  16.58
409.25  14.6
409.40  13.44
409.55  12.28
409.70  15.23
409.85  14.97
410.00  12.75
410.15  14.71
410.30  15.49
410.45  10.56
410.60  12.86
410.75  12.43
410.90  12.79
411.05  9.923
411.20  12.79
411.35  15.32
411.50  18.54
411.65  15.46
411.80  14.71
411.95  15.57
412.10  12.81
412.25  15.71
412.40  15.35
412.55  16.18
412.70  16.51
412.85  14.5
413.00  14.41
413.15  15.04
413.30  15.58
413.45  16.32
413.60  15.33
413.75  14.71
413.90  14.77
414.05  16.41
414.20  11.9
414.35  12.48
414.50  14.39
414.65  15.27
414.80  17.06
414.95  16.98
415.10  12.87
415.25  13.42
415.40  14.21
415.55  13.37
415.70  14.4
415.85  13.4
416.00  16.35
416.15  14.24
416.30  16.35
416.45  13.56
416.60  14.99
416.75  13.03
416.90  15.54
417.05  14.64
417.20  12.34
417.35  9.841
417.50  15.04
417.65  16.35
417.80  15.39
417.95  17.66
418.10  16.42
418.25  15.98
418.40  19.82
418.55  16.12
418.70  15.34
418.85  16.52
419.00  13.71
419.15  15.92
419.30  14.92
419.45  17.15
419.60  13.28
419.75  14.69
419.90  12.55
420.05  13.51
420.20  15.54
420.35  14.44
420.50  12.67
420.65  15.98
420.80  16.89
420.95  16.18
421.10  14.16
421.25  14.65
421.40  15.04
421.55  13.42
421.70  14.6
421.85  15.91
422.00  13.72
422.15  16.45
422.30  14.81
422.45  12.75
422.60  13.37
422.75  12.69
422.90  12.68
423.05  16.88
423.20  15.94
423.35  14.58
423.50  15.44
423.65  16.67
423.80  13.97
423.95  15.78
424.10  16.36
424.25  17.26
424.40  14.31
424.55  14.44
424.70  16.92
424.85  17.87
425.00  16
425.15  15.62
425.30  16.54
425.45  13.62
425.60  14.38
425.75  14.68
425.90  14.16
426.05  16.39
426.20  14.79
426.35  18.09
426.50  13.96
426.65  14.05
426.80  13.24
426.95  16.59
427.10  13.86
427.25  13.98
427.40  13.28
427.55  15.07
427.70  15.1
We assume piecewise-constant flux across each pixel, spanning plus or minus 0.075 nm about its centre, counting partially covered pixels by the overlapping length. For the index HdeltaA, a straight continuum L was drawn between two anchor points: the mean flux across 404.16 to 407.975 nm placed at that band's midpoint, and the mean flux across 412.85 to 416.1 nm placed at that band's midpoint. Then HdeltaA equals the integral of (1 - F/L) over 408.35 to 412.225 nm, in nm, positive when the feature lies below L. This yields 0.236 nm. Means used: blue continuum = 15.7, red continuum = 14.7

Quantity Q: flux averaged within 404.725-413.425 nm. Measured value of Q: 15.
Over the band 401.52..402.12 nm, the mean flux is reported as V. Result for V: 15.4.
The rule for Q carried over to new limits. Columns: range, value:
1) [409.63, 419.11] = 14.7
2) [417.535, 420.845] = 15.5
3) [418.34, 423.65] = 14.9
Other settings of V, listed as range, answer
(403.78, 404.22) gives 16.4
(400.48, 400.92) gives 15.8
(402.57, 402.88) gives 16.6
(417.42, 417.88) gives 15.6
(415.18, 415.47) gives 13.8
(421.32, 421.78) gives 14.4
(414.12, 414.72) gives 13.5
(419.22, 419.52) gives 16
